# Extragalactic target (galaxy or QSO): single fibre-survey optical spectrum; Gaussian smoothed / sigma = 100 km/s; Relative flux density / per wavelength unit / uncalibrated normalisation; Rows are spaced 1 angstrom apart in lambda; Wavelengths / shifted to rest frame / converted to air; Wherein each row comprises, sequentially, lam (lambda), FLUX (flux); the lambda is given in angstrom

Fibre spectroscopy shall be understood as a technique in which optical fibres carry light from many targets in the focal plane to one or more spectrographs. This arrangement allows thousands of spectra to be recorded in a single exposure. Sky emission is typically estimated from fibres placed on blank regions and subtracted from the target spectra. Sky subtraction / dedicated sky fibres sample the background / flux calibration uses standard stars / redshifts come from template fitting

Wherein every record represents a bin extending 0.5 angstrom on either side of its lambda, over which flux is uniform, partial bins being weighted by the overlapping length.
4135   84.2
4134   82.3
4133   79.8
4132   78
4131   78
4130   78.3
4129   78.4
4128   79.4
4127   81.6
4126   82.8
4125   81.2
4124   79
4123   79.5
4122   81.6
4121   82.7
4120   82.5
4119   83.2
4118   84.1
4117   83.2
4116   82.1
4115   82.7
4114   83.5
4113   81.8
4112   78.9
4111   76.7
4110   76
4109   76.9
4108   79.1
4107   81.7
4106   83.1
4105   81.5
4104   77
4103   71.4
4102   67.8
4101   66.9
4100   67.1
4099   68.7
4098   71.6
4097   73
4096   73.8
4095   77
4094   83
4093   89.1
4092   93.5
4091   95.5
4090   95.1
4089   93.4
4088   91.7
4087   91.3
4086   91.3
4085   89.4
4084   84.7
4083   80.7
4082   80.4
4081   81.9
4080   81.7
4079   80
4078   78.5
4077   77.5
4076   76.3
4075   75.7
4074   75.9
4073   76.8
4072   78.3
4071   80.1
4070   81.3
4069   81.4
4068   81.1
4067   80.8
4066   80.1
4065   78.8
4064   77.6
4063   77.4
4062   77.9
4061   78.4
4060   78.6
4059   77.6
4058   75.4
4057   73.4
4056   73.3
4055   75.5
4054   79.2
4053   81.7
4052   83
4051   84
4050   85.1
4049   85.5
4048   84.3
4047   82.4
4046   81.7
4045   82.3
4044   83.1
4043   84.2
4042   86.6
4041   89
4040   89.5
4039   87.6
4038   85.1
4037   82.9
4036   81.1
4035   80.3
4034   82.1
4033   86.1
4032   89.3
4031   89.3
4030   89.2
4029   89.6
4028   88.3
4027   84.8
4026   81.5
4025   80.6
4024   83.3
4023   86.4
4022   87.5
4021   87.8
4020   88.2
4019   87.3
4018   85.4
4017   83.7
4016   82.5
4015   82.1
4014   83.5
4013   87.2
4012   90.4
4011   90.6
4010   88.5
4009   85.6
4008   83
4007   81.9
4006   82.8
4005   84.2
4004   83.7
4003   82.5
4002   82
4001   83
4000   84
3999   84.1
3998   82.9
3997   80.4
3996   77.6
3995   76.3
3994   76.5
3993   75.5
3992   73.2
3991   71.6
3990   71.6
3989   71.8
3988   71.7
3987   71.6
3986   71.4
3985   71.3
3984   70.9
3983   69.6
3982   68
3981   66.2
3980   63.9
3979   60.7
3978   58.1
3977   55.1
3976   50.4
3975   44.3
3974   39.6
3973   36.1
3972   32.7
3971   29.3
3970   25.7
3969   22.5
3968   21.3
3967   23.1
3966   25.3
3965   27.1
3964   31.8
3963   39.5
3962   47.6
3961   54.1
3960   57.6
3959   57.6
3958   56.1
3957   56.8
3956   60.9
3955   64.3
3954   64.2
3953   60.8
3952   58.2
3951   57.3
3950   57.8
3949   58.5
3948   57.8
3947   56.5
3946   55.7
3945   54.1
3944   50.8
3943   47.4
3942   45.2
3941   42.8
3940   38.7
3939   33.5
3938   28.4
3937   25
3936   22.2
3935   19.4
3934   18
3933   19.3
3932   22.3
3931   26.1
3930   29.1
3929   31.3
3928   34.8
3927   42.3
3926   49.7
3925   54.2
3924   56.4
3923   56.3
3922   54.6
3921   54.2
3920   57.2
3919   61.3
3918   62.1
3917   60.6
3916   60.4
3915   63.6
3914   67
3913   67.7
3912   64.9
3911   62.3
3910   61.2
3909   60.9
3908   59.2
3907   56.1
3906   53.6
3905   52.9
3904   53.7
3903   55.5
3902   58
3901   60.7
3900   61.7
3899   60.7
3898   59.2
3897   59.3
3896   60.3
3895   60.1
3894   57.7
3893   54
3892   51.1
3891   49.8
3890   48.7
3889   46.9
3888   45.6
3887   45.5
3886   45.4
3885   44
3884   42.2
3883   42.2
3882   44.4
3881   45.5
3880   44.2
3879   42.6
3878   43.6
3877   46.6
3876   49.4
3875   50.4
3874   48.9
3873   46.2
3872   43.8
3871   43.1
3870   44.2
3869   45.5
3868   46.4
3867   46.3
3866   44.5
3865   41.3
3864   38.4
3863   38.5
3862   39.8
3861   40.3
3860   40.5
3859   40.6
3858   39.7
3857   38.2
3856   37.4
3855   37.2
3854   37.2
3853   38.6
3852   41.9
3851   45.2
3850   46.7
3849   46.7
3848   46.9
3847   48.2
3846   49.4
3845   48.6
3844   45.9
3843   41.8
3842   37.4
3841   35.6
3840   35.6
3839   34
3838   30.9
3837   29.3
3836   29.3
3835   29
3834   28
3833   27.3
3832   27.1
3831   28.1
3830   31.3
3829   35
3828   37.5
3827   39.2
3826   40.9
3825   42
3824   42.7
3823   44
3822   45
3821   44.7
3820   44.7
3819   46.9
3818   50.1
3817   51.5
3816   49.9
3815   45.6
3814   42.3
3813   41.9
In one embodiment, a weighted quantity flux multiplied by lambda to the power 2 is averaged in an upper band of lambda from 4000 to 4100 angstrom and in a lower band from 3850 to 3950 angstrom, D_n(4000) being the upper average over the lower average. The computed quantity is 1.89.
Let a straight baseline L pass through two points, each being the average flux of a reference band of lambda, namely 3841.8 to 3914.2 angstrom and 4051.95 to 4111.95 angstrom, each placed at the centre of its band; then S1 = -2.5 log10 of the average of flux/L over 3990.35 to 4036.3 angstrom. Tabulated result -0.20 mag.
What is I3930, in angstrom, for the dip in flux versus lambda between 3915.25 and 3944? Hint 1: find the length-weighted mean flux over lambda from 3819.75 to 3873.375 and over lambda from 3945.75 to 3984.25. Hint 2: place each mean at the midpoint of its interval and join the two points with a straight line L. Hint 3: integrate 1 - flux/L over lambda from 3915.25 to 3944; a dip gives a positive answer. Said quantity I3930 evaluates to 3.08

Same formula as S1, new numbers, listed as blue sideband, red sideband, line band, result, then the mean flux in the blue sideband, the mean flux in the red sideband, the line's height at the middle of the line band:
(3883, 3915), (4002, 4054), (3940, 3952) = 0.25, 55.6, 85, 66.3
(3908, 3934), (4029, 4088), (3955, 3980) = 0.38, 50.7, 81.9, 61.3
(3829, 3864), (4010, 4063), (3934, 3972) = 0.41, 38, 83.7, 63.6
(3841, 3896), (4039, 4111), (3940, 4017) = 0.03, 44.8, 80.6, 63.9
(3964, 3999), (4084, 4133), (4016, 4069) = -0.21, 56.9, 81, 68.5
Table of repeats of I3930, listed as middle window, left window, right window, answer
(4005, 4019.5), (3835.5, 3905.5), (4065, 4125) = -3.8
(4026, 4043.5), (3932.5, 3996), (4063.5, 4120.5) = -4.9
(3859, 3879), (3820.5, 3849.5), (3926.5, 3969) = -2.4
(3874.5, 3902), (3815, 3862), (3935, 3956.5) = -4.1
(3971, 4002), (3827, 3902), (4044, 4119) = -1.0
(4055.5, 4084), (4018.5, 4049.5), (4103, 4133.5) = 1.6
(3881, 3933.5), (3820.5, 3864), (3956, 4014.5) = -2.4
